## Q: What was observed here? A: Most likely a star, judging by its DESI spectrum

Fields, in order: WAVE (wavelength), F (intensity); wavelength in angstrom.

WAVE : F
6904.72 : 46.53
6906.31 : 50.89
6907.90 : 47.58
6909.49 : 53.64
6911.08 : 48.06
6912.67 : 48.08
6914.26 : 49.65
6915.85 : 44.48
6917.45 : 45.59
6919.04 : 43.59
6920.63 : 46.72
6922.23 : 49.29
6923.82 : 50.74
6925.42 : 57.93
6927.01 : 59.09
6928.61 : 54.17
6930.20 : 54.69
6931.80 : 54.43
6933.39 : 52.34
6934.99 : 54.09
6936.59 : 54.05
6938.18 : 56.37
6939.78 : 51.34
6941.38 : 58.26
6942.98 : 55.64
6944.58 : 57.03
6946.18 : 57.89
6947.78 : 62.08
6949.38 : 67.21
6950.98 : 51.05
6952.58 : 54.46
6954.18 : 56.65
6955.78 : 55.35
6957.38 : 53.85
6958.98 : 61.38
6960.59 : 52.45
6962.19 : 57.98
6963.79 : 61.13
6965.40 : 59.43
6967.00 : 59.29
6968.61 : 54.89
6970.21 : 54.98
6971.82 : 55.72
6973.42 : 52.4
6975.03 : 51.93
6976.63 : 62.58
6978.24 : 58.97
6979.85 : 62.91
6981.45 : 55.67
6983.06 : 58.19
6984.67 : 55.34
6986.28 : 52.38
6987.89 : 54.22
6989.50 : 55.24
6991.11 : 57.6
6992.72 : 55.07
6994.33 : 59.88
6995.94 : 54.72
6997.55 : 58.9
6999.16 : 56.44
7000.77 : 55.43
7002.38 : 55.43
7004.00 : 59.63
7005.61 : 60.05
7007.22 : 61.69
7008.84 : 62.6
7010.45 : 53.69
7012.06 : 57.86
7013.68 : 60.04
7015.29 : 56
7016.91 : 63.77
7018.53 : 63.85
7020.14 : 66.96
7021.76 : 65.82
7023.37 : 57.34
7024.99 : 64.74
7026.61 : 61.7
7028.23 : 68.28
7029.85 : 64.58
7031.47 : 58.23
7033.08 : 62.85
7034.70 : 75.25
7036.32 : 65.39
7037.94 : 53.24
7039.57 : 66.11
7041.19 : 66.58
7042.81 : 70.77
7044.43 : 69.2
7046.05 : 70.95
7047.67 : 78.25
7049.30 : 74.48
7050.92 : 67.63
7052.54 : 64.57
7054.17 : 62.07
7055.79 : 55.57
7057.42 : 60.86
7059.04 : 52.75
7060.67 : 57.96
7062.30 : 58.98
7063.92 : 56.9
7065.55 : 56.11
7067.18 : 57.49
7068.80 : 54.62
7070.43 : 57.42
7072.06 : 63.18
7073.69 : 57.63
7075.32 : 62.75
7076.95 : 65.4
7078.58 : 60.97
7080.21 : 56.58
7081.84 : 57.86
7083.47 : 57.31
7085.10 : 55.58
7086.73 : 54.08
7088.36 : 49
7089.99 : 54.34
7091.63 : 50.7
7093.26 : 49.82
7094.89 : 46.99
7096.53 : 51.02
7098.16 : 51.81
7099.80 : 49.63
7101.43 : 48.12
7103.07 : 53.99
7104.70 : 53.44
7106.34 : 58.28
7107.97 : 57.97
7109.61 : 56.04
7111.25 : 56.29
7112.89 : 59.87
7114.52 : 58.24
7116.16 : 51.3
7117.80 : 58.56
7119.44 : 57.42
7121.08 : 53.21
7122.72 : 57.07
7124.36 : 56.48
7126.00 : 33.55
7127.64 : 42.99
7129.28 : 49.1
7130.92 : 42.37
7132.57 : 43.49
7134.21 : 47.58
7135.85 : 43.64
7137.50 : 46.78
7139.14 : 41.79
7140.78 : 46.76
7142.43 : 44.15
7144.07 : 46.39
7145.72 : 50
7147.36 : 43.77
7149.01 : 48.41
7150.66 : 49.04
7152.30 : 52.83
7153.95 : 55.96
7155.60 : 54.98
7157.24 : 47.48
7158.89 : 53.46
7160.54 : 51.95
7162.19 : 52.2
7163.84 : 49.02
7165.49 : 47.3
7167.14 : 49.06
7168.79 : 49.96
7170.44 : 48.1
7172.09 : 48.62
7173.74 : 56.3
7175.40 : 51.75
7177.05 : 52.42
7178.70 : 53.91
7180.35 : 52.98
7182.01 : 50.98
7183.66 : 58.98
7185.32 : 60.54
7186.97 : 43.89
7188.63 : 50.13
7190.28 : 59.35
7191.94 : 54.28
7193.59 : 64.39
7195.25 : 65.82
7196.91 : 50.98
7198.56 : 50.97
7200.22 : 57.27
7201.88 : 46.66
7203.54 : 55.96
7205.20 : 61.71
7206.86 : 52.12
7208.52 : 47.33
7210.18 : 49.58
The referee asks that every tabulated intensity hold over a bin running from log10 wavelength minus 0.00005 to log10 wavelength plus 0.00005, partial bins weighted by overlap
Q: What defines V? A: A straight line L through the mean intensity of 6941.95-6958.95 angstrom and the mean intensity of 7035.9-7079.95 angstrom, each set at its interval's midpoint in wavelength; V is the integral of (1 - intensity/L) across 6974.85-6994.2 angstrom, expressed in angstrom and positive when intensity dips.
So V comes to 0.7 angstrom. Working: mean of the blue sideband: 57.3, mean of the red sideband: 62.4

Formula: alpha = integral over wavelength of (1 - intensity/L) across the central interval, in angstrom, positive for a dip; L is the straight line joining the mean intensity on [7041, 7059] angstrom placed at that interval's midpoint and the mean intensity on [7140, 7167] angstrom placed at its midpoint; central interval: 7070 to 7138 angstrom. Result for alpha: 5.4 angstrom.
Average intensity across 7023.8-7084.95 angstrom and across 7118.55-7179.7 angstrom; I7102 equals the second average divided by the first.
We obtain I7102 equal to 0.79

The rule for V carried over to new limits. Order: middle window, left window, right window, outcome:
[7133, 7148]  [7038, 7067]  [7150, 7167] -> 2.2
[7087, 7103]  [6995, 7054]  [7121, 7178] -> 1.3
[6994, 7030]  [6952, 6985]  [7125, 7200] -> -3.2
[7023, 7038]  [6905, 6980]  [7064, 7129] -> -2.5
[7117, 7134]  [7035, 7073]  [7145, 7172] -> 1.5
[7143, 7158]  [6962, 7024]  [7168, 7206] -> 1.4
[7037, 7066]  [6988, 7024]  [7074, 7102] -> -3.7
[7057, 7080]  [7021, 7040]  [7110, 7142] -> -0.3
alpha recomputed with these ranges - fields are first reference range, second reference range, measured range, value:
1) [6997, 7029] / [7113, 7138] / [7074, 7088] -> -1.1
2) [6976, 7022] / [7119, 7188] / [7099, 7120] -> -1.3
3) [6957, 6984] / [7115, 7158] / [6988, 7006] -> -0.3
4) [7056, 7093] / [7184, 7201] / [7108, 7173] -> 7.4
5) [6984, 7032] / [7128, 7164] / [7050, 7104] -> -2.6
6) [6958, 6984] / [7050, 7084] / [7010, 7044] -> -2.7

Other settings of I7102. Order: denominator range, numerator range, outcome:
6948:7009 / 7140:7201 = 0.91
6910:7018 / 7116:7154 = 0.87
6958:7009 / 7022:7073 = 1.10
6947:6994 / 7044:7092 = 1.05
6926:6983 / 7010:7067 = 1.11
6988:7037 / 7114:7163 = 0.81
